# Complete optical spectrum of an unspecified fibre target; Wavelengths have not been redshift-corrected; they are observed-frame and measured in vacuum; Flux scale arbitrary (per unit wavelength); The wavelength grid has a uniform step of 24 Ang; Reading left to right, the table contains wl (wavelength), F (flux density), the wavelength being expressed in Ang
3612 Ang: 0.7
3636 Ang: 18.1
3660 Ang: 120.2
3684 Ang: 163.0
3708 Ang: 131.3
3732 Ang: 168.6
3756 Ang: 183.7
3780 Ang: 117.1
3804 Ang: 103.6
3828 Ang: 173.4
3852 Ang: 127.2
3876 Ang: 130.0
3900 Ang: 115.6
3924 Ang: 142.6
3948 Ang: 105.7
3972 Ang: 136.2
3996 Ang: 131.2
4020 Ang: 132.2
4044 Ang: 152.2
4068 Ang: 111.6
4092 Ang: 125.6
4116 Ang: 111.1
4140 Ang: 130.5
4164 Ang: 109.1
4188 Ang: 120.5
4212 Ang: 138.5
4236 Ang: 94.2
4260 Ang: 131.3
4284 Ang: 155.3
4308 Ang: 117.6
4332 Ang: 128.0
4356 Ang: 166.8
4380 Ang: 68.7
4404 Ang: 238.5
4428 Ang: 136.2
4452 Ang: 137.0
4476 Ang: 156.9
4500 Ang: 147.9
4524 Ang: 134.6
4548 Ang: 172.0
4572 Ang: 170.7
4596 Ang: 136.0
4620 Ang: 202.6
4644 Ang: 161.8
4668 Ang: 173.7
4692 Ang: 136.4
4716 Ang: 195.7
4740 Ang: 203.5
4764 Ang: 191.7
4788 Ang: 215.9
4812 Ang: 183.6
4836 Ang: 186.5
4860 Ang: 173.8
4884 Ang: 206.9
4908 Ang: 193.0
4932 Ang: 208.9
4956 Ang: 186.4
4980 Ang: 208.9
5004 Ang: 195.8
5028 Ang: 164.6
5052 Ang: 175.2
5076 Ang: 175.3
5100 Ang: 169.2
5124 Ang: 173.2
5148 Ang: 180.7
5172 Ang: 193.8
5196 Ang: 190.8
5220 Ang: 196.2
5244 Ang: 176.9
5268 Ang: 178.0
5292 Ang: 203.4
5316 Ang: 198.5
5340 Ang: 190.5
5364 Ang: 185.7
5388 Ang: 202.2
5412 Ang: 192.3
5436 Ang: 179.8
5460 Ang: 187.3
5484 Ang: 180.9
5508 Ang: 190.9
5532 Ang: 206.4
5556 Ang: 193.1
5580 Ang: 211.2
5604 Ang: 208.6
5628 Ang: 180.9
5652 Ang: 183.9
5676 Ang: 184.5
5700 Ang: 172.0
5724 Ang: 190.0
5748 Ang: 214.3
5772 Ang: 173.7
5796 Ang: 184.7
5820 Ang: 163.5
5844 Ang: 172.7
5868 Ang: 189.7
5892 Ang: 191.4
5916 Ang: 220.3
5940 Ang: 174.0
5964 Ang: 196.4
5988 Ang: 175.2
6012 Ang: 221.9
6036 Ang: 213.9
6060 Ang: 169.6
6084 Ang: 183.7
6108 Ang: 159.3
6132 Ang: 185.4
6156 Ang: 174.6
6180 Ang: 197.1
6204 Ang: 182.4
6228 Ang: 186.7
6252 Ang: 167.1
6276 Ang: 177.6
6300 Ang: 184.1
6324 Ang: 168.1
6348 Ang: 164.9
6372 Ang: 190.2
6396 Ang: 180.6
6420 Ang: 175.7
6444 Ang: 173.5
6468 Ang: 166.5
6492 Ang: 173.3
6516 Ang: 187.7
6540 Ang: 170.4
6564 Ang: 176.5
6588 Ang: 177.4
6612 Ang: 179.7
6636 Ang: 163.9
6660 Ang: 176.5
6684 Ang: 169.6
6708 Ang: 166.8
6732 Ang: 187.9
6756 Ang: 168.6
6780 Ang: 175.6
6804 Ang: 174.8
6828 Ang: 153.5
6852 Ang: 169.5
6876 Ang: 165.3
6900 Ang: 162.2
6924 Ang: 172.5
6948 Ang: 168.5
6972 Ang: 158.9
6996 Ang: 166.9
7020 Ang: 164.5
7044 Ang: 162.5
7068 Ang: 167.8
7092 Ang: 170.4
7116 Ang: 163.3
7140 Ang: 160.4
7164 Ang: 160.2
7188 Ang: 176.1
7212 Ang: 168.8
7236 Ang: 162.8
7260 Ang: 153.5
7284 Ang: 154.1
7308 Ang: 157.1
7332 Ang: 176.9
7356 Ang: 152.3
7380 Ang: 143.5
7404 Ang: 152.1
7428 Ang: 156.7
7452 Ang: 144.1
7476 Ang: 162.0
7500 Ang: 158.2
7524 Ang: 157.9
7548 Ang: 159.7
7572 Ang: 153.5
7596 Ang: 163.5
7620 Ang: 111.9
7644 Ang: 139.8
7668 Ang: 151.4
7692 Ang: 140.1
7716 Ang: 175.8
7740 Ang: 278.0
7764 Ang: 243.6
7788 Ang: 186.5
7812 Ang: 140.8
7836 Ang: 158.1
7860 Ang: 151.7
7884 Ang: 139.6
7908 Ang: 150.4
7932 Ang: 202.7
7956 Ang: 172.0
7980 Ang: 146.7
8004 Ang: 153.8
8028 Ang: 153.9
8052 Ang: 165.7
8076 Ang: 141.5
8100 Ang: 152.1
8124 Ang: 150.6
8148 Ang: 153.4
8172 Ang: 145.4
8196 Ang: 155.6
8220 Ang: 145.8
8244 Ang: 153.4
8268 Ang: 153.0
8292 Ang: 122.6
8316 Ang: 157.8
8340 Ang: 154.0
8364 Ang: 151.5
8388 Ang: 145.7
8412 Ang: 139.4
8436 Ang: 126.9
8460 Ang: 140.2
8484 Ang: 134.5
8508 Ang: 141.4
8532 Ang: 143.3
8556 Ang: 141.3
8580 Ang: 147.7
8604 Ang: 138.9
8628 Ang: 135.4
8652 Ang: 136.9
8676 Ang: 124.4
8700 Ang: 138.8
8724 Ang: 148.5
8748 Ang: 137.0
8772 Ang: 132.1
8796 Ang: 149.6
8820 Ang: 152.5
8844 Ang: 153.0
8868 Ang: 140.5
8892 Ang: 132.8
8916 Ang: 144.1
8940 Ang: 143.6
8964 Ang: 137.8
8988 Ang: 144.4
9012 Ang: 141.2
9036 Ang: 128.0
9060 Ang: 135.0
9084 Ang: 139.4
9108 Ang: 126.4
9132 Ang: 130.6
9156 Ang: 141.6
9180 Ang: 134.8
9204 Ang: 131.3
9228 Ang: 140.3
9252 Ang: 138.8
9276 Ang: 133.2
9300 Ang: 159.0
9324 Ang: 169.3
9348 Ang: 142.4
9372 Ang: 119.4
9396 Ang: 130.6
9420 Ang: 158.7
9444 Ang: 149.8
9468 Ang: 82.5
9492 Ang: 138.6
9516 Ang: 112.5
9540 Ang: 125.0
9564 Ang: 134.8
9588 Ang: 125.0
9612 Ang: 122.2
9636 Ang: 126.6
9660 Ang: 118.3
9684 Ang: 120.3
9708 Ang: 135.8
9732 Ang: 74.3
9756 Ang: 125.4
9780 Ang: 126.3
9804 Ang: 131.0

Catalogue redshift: 0.181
